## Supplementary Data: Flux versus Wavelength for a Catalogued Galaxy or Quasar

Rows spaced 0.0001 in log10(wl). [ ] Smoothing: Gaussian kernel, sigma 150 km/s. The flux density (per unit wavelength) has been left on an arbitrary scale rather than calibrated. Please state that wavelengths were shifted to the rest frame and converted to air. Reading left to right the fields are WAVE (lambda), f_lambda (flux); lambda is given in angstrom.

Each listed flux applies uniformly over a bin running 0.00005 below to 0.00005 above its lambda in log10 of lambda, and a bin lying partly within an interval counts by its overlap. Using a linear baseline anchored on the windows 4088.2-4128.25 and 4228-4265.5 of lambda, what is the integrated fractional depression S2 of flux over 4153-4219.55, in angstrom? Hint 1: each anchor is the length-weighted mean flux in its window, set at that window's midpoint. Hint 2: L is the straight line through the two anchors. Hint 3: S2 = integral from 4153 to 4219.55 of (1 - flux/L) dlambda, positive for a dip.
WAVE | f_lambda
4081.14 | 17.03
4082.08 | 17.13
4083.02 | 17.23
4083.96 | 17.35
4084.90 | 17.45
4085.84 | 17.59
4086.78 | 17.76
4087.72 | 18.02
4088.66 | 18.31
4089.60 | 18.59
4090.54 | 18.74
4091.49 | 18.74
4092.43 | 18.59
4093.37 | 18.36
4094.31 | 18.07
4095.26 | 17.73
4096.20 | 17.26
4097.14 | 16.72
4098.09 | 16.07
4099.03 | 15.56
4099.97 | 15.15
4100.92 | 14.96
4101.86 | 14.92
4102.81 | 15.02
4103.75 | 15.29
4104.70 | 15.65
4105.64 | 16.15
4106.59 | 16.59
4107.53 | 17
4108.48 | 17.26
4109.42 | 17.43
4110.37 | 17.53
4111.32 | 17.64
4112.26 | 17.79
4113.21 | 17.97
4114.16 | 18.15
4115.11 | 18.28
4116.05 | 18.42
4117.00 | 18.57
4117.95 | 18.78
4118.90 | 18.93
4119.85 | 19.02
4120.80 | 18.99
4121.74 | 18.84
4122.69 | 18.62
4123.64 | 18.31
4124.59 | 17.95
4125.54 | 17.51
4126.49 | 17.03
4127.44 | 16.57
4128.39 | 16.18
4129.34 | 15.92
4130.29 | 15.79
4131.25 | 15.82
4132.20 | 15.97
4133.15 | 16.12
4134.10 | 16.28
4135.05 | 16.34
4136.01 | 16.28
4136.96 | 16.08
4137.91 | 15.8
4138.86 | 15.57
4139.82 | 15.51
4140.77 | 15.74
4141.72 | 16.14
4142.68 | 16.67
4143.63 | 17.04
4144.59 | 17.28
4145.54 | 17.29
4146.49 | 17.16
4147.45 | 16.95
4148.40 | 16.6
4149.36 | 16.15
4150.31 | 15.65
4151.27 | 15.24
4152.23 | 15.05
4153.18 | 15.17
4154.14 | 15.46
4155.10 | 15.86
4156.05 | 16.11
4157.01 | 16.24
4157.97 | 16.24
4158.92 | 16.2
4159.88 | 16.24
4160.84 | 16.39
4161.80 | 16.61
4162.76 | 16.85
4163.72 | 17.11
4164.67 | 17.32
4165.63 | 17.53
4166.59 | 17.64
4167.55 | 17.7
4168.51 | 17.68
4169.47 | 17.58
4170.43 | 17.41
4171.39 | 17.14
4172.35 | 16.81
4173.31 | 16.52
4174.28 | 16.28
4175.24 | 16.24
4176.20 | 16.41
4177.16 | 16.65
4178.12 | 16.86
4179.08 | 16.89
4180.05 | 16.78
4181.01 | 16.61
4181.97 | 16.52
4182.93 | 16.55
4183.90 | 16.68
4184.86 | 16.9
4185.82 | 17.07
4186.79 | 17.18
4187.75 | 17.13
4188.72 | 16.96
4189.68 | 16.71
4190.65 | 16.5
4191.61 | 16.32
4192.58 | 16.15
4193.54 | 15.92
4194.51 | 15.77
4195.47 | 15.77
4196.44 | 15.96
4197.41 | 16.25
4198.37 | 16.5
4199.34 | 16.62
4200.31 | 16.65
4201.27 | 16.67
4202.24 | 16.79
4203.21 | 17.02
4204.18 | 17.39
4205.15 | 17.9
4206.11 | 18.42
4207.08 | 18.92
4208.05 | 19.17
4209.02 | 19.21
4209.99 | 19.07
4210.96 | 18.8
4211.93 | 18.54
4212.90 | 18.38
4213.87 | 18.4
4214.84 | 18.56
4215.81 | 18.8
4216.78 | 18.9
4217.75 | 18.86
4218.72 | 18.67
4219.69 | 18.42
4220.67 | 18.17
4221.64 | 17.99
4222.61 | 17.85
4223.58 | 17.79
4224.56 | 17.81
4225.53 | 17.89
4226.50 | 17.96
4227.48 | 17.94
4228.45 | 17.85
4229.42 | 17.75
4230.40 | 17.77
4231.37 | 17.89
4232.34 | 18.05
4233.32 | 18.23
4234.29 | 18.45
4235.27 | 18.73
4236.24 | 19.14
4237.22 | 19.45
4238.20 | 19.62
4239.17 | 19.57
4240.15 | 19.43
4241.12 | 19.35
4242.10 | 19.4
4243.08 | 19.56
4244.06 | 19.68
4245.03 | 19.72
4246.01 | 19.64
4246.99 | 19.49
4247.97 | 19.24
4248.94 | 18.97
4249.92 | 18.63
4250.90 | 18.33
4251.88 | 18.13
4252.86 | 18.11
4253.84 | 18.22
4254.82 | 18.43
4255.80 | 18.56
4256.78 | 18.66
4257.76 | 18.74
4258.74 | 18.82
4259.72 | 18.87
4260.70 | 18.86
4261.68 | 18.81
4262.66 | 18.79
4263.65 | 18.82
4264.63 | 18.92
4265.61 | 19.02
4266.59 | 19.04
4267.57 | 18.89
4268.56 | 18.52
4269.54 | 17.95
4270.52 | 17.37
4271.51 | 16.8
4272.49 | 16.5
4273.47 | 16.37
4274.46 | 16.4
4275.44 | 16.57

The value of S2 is 4.1 angstrom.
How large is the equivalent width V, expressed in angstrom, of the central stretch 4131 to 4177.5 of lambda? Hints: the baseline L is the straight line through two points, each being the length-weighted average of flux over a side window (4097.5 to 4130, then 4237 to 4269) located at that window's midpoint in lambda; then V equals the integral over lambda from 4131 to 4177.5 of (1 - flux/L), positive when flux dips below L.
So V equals 3.3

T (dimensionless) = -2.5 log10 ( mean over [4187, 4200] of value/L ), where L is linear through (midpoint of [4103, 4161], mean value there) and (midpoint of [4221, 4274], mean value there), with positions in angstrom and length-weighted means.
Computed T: 0.086 mag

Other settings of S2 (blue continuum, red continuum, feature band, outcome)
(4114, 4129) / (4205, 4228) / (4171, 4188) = 1.5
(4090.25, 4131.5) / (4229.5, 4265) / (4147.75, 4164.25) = 1.6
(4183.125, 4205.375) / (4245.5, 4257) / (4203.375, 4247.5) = -2.2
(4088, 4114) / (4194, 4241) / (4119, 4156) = 1.6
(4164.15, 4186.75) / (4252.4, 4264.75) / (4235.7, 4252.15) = -0.8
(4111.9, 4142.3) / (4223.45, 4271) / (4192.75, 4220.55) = 0.7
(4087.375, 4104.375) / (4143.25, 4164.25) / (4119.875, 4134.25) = -0.4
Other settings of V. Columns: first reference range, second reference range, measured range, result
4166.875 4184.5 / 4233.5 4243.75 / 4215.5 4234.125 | 0.6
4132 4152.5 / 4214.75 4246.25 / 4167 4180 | 0.1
